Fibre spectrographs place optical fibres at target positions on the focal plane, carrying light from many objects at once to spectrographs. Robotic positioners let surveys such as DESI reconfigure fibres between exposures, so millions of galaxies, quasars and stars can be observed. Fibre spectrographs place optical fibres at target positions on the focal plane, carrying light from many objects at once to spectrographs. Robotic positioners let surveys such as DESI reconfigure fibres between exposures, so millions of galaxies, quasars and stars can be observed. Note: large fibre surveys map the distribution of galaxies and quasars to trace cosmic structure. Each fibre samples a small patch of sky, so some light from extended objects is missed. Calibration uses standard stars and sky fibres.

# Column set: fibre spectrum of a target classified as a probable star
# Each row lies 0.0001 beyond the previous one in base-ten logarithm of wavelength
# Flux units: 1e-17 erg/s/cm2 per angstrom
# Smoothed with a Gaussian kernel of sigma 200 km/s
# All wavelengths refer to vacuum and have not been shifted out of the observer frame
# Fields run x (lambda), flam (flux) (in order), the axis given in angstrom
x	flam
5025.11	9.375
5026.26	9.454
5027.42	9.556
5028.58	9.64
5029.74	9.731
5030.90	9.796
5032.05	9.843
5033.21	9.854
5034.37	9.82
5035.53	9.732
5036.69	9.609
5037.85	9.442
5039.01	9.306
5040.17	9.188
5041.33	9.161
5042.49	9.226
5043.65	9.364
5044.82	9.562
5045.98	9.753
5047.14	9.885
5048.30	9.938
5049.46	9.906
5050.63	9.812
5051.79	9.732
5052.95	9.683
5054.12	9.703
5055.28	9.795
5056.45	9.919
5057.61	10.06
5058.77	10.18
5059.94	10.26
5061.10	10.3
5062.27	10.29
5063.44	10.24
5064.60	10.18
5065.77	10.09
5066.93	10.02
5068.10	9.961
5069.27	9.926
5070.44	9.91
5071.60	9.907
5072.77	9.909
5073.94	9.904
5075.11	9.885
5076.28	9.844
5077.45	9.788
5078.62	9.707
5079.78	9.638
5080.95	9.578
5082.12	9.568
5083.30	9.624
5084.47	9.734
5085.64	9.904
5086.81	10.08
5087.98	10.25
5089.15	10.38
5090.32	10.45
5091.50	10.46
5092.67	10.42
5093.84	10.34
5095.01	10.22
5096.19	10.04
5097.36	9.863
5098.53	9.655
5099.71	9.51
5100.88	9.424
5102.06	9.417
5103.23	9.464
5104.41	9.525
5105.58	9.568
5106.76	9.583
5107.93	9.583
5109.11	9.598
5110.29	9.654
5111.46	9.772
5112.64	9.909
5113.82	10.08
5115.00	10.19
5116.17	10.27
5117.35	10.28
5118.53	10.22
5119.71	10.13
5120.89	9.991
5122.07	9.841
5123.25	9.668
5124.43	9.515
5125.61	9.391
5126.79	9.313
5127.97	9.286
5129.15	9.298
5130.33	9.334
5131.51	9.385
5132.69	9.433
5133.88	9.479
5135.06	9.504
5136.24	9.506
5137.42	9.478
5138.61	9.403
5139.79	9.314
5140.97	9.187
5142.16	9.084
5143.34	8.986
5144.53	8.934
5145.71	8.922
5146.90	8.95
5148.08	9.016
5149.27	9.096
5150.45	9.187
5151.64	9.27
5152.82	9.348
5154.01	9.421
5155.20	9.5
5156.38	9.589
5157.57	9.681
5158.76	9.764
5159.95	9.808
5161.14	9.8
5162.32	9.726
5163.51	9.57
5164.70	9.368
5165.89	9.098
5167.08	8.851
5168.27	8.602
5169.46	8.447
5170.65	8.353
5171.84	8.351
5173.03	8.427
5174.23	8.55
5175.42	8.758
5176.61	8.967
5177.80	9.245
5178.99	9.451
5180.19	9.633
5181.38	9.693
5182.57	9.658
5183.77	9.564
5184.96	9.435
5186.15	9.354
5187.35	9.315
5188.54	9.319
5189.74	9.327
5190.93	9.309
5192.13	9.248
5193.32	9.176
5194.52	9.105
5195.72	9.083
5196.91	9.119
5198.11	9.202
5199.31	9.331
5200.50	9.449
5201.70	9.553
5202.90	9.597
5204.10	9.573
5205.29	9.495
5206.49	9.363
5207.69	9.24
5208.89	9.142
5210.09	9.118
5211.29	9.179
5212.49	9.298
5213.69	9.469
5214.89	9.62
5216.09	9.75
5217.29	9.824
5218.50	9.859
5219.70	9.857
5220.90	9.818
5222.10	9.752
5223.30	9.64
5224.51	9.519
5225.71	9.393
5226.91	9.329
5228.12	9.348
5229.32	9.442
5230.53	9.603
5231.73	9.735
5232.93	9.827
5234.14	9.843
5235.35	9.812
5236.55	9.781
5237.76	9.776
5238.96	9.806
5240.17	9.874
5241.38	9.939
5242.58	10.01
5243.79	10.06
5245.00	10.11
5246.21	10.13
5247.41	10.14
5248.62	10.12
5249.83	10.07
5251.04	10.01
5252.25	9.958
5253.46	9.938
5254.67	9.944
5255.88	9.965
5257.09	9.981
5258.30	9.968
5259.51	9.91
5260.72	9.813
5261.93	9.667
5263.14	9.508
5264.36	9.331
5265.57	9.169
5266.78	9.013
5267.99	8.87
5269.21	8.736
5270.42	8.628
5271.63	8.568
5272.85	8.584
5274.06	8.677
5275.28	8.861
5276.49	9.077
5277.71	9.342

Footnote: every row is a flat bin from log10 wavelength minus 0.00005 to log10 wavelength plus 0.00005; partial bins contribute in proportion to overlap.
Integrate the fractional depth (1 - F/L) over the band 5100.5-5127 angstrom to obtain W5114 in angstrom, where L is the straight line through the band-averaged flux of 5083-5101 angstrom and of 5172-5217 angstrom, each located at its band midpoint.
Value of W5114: 0.3 angstrom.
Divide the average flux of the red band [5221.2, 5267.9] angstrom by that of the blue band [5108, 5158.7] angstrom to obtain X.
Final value 1.03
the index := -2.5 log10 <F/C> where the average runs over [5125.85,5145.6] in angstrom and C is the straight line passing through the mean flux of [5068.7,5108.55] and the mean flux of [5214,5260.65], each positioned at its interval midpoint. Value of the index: 0.06 mag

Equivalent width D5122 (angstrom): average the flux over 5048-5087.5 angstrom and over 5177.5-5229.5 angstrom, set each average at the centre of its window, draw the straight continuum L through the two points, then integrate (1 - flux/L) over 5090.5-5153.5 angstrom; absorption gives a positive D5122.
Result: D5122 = 0.8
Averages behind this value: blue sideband 9.91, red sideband 9.44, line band 9.59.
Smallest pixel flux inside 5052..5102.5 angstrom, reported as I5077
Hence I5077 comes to 9.417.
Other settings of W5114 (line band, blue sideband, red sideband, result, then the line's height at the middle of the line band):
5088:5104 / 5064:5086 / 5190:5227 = -0.3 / 9.78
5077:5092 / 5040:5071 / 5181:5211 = -0.3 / 9.75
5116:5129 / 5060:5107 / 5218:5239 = 0.1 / 9.85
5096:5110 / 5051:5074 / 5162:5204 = 0.2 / 9.72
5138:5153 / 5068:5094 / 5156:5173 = 0.4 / 9.36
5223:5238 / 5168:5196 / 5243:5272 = -0.2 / 9.46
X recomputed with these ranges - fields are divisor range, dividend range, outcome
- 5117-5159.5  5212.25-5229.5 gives 1.02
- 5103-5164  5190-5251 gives 1.01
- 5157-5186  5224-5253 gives 1.07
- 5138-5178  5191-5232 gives 1.03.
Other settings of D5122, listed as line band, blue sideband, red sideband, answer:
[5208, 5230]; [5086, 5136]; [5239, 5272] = 0.5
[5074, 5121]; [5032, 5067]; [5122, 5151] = -1.8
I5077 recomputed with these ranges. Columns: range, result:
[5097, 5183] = 8.351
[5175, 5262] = 8.758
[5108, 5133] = 9.286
